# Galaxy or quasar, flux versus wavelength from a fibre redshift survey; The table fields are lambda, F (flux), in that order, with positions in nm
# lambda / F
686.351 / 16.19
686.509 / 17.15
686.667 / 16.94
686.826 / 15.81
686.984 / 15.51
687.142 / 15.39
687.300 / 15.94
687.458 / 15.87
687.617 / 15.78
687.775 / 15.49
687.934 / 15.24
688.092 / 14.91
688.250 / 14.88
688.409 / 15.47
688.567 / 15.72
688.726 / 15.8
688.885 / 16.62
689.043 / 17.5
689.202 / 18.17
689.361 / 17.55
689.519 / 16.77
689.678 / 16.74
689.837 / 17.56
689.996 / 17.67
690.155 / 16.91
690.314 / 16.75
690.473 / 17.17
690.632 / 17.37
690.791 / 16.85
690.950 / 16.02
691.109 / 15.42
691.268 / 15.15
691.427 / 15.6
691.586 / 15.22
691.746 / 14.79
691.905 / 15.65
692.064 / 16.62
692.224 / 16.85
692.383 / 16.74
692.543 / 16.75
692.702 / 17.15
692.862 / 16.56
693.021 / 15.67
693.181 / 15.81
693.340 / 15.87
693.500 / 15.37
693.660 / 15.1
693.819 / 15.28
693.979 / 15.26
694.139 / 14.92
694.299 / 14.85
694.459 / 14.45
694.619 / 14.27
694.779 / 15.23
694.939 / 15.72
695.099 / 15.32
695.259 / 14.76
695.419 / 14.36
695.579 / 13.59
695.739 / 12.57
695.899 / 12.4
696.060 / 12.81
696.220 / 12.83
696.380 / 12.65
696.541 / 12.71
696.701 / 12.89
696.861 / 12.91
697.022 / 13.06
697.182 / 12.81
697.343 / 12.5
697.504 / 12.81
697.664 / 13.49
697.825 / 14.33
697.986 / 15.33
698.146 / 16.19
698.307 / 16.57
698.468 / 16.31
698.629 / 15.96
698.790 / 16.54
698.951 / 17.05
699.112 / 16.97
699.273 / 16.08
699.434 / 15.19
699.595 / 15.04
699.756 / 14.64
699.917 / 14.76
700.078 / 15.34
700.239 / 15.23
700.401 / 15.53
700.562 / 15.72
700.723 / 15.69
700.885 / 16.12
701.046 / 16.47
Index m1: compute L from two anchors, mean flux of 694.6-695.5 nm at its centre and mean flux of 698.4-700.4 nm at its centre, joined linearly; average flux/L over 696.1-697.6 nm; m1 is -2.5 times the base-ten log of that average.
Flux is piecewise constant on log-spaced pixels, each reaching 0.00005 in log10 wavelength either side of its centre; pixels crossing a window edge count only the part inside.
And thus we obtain 0.193 mag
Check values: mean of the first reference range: 15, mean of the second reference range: 15.7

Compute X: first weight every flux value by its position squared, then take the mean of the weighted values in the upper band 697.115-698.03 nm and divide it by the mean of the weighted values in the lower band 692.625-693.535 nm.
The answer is 0.8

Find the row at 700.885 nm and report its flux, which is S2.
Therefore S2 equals 16.12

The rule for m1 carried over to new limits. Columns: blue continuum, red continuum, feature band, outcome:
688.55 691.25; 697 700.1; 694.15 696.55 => 0.13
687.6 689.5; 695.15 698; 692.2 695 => -0.10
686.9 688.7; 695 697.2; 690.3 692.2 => -0.10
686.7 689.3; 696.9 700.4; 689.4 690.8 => -0.09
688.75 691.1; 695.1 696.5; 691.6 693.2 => -0.05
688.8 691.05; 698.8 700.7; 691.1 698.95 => 0.11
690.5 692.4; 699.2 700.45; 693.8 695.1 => 0.05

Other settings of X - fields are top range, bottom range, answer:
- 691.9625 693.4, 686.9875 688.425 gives 1.08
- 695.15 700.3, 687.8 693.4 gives 0.90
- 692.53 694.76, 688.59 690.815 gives 0.92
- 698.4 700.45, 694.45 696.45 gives 1.14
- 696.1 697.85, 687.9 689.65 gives 0.81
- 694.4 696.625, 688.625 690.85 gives 0.82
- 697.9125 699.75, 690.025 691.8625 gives 1.02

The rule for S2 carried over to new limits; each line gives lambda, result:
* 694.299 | 14.85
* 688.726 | 15.8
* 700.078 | 15.34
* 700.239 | 15.23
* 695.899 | 12.4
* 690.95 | 16.02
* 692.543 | 16.75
